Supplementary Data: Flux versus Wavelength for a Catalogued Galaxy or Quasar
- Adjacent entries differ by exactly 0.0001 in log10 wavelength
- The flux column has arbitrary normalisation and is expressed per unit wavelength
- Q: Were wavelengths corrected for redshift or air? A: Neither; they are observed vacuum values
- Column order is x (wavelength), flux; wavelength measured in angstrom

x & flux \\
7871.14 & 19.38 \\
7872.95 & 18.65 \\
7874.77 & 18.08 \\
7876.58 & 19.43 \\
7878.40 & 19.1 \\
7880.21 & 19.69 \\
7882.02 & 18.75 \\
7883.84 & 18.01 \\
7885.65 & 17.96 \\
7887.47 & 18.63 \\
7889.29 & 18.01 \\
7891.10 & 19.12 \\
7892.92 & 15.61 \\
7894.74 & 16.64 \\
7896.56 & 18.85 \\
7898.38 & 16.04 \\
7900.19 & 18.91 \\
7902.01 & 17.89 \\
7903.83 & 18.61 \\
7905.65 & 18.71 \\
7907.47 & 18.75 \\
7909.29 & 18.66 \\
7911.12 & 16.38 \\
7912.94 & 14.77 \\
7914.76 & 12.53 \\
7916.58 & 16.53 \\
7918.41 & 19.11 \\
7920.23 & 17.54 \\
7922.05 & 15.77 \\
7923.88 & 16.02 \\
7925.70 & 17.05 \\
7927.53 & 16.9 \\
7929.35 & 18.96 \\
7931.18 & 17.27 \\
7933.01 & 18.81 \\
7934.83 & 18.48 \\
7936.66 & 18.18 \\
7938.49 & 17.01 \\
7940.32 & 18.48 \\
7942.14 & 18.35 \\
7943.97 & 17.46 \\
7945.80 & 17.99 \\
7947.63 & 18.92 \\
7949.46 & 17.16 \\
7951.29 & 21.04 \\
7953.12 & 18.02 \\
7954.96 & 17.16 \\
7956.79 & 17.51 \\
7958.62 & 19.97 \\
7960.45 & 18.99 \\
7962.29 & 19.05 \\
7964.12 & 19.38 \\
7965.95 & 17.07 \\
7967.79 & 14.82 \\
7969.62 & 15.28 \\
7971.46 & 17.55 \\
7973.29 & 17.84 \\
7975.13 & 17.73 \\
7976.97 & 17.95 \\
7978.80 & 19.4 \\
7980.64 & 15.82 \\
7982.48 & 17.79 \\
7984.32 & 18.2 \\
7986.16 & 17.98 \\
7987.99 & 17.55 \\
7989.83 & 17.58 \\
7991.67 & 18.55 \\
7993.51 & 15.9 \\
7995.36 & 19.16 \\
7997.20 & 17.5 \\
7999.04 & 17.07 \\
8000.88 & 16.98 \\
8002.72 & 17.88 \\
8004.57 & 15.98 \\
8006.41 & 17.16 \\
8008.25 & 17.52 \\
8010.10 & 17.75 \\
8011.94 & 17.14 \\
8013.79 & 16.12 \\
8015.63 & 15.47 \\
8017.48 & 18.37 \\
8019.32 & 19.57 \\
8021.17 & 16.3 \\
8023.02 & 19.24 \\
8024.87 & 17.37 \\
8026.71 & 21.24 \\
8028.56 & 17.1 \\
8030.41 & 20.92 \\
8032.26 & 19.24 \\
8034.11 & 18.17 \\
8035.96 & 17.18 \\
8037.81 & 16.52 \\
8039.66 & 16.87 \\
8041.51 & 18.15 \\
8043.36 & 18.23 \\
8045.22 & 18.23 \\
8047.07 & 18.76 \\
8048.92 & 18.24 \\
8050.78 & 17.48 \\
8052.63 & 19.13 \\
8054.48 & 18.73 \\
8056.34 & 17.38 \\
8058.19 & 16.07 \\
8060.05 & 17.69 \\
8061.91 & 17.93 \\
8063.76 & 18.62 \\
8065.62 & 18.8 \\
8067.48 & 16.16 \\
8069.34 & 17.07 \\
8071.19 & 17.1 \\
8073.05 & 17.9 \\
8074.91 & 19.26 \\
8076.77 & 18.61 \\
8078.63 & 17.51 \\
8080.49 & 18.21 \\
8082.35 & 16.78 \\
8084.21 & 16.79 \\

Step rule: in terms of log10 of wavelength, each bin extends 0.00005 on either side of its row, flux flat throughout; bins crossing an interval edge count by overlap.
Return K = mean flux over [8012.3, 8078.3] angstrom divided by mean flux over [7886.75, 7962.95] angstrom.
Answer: 1.0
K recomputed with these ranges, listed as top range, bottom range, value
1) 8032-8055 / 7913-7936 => 1.06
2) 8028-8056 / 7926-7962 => 1.00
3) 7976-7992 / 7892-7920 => 1.04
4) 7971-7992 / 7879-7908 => 0.98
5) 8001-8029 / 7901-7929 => 1.03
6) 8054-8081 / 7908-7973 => 1.01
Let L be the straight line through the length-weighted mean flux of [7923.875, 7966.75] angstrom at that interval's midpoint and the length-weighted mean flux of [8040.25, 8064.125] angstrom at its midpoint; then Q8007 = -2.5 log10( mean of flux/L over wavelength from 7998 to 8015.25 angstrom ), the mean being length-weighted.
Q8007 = 0.07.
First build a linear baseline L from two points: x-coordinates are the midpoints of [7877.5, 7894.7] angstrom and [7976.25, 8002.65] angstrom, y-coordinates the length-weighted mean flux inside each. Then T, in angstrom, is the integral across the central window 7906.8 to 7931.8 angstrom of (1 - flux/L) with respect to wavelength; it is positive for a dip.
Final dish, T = 1.67 angstrom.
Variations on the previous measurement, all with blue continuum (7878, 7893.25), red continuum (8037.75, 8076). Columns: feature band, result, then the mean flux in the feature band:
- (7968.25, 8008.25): 1.4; 17.4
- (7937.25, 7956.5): 0.1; 18.1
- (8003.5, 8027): 0.6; 17.5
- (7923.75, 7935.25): 0.3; 17.7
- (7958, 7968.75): 0.0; 18.2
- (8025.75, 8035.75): -0.7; 19.2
